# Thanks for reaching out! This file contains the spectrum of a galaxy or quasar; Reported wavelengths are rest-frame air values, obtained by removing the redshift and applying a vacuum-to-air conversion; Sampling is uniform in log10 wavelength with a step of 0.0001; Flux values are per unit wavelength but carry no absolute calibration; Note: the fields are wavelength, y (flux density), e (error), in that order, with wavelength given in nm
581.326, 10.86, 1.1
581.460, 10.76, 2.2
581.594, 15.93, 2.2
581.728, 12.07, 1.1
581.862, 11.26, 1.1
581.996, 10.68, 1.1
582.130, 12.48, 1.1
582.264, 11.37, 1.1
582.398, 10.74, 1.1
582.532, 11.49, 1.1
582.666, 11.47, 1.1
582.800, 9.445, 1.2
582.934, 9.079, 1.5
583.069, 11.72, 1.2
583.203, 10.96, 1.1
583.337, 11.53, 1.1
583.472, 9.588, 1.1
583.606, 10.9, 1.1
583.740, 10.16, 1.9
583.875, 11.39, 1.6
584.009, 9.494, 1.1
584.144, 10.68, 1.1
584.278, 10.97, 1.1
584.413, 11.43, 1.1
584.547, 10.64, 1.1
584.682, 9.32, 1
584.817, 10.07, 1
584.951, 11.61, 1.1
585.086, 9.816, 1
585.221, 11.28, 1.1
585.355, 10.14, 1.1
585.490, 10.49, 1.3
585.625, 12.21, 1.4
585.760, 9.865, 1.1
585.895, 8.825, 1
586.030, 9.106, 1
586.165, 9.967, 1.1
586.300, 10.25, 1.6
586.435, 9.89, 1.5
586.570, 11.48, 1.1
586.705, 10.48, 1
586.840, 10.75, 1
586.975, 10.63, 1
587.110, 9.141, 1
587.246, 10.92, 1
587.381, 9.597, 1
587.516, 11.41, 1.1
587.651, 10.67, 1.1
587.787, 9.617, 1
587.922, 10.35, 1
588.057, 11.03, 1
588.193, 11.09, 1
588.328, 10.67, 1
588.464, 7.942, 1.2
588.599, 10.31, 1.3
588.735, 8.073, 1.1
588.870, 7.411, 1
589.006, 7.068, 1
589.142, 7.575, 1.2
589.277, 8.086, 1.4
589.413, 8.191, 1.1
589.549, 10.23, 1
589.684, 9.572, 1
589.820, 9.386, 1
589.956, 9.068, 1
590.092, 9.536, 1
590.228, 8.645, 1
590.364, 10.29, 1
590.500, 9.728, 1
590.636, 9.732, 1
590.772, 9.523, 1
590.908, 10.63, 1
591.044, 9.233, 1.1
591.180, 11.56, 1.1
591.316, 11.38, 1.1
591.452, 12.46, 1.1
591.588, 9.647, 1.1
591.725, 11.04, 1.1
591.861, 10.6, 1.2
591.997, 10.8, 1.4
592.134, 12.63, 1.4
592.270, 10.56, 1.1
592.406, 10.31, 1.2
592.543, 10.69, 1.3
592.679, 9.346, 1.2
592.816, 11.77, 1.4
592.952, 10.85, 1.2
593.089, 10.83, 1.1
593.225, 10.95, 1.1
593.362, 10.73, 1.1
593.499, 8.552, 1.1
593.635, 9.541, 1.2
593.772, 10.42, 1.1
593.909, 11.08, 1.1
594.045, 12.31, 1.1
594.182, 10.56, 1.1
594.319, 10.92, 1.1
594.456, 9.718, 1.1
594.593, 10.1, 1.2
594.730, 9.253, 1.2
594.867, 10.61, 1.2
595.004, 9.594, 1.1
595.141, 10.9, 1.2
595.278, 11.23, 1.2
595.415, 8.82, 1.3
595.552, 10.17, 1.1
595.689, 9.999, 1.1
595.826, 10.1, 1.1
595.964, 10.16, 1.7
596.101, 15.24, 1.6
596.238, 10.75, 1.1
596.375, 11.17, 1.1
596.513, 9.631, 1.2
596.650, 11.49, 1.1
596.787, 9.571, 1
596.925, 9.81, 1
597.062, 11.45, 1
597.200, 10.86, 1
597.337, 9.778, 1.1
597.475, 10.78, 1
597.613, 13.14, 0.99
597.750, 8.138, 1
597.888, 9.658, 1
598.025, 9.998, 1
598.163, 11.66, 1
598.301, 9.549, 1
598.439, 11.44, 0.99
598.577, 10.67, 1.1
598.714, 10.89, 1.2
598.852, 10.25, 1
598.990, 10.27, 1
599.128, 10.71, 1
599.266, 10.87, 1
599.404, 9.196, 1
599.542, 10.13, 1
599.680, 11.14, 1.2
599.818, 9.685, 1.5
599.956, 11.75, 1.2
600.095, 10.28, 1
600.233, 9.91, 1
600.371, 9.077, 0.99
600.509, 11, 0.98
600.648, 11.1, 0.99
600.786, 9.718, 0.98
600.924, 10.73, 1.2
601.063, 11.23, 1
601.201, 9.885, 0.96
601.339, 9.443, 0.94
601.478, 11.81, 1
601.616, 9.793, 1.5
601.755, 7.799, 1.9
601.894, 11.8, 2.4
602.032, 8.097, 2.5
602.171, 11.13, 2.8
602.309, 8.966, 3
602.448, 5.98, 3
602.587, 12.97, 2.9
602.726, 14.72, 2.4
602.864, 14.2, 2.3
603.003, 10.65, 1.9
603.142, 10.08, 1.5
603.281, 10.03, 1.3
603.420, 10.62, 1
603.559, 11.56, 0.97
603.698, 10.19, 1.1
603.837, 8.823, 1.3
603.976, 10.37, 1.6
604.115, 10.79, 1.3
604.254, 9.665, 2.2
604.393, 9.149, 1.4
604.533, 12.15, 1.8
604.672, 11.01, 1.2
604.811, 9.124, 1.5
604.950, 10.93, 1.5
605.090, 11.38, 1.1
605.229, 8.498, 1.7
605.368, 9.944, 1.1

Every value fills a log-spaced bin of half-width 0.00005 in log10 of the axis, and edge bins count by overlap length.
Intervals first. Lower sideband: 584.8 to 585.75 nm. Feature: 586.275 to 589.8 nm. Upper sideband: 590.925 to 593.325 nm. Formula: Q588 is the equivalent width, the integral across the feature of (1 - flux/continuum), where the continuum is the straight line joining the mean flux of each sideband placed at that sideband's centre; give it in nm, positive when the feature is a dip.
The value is 0.36 nm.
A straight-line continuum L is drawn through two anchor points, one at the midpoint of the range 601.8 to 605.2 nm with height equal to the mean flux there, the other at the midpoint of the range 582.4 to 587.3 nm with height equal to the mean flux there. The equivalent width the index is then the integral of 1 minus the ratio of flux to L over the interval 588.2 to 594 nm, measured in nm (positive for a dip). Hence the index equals 0.31 nm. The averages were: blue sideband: 10.5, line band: 9.95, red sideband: 10.6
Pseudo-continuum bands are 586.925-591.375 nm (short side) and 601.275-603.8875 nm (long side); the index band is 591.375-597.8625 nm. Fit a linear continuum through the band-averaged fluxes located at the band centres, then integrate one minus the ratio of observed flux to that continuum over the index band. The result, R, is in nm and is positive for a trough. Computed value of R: -0.42 nm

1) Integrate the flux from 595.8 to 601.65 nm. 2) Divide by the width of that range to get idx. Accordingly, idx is 10.6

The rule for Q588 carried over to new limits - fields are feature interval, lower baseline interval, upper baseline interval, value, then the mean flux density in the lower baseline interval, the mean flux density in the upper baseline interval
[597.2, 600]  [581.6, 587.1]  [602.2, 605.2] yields 0.04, 10.7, 10.6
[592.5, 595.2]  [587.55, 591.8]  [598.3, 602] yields -0.13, 9.69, 10.4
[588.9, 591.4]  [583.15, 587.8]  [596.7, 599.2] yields 0.25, 10.4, 10.5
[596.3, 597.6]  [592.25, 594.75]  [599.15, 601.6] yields -0.02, 10.5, 10.4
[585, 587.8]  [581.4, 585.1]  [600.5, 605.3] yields 0.14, 11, 10.4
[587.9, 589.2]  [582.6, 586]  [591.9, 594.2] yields 0.18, 10.5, 10.7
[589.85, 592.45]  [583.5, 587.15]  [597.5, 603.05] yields 0.02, 10.4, 10.5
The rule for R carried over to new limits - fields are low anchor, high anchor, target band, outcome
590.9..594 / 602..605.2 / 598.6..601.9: 0.08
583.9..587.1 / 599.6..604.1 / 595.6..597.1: -0.06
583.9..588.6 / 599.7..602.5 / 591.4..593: -0.10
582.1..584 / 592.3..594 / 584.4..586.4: 0.08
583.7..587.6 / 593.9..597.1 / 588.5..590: 0.27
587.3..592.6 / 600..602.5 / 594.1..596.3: -0.13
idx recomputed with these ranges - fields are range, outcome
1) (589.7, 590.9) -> 9.54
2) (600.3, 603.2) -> 10.5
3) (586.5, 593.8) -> 10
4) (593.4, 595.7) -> 10.2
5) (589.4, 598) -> 10.4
